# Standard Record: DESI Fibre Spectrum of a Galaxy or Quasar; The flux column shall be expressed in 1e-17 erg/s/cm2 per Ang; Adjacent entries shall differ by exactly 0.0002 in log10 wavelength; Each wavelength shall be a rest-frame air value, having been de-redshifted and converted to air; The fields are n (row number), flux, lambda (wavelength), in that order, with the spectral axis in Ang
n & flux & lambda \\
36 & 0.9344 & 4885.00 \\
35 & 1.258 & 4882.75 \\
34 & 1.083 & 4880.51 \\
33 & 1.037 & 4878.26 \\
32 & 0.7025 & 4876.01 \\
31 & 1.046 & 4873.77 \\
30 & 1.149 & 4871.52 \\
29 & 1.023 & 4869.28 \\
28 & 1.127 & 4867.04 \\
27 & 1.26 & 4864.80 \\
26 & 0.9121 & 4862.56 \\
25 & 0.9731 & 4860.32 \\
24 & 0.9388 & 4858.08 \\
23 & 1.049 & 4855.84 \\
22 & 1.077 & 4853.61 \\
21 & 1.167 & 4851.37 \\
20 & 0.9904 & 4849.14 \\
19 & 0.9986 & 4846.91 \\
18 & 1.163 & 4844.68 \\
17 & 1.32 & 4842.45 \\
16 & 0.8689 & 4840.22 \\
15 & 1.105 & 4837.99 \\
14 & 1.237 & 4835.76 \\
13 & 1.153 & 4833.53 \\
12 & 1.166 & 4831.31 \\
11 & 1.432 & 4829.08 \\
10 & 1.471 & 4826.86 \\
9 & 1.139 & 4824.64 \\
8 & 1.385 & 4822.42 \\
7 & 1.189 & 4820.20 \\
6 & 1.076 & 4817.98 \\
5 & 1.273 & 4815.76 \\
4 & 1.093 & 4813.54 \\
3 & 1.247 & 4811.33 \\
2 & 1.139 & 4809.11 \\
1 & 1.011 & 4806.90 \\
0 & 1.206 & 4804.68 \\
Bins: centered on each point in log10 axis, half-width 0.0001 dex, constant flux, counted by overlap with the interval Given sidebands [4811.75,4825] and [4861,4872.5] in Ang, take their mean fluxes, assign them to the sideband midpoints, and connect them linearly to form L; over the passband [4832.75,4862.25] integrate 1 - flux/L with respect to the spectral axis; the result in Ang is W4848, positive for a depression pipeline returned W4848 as 1.5 Ang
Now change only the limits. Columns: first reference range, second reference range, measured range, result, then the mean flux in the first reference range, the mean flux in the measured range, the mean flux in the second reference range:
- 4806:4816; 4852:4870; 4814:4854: -2.8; 1.15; 1.18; 1.05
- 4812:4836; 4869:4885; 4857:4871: 0.5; 1.24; 1.04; 1.04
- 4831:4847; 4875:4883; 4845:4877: 0.7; 1.13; 1.03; 0.999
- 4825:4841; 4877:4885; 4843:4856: 0.9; 1.21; 1.09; 1.09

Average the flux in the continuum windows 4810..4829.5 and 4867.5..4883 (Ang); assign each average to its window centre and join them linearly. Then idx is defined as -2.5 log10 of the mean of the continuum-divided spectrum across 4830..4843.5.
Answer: 0.036 mag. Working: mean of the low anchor 1.25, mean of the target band 1.14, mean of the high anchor 1.03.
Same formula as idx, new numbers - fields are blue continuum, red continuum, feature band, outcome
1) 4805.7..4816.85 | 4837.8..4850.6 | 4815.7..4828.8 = -0.13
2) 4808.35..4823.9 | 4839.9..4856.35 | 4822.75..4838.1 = -0.10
